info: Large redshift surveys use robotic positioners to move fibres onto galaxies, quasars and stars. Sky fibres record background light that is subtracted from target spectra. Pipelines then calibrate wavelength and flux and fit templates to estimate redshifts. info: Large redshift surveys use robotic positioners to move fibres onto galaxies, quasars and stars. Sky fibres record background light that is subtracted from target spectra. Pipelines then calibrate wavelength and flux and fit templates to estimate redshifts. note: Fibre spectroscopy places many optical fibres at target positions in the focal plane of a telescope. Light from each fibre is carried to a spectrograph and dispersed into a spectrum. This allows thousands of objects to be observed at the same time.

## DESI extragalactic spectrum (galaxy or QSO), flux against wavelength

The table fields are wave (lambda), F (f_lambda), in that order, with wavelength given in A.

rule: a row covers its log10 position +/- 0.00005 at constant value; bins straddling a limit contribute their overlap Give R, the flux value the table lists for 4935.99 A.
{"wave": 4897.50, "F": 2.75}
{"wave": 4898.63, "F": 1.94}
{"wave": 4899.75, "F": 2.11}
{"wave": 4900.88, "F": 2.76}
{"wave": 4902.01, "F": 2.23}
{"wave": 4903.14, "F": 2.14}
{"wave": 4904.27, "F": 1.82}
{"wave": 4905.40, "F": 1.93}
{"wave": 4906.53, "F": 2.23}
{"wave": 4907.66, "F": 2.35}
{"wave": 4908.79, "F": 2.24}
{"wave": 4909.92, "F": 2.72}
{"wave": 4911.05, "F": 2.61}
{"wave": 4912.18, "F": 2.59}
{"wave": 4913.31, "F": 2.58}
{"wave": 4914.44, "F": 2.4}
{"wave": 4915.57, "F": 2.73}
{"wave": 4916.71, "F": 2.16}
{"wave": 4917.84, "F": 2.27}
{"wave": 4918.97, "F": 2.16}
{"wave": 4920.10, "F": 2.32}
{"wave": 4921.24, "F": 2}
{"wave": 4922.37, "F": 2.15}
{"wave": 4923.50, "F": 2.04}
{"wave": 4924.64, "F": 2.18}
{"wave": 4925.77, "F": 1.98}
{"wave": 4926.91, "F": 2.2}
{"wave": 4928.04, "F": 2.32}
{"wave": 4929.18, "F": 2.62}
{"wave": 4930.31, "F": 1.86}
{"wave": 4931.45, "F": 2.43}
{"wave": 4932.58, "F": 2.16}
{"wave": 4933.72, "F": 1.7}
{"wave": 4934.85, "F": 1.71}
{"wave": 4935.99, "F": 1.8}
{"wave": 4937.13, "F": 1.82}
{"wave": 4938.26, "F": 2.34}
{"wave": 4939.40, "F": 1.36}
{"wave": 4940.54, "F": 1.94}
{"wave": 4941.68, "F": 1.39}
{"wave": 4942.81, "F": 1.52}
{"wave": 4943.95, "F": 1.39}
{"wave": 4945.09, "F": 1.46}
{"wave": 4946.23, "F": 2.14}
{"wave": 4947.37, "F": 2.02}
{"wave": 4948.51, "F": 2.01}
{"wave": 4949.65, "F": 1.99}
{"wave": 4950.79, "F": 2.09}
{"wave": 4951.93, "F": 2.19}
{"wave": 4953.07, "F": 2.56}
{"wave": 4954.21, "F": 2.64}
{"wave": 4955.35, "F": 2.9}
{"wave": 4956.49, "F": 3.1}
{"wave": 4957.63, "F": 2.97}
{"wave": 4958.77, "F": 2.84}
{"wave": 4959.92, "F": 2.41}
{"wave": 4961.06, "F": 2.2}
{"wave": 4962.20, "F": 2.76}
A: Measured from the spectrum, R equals 1.8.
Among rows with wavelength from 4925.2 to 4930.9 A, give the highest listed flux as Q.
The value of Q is 2.62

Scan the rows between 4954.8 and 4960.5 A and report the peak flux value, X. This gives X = 3.1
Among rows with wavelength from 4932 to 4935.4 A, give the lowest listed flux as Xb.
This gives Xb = 1.7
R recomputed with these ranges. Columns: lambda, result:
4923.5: 2.04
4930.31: 1.86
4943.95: 1.39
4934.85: 1.71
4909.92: 2.72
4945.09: 1.46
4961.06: 2.2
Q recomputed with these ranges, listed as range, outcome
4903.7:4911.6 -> 2.72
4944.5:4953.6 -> 2.56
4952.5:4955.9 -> 2.9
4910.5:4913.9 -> 2.61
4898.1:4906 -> 2.76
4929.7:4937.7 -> 2.43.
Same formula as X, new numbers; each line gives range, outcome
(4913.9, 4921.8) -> 2.73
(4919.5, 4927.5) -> 2.32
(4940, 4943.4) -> 1.94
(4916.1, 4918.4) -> 2.27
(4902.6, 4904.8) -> 2.14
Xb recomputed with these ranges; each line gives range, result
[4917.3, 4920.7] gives 2.16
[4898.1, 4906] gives 1.82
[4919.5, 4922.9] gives 2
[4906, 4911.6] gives 2.23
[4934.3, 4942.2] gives 1.36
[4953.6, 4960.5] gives 2.41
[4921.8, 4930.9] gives 1.86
